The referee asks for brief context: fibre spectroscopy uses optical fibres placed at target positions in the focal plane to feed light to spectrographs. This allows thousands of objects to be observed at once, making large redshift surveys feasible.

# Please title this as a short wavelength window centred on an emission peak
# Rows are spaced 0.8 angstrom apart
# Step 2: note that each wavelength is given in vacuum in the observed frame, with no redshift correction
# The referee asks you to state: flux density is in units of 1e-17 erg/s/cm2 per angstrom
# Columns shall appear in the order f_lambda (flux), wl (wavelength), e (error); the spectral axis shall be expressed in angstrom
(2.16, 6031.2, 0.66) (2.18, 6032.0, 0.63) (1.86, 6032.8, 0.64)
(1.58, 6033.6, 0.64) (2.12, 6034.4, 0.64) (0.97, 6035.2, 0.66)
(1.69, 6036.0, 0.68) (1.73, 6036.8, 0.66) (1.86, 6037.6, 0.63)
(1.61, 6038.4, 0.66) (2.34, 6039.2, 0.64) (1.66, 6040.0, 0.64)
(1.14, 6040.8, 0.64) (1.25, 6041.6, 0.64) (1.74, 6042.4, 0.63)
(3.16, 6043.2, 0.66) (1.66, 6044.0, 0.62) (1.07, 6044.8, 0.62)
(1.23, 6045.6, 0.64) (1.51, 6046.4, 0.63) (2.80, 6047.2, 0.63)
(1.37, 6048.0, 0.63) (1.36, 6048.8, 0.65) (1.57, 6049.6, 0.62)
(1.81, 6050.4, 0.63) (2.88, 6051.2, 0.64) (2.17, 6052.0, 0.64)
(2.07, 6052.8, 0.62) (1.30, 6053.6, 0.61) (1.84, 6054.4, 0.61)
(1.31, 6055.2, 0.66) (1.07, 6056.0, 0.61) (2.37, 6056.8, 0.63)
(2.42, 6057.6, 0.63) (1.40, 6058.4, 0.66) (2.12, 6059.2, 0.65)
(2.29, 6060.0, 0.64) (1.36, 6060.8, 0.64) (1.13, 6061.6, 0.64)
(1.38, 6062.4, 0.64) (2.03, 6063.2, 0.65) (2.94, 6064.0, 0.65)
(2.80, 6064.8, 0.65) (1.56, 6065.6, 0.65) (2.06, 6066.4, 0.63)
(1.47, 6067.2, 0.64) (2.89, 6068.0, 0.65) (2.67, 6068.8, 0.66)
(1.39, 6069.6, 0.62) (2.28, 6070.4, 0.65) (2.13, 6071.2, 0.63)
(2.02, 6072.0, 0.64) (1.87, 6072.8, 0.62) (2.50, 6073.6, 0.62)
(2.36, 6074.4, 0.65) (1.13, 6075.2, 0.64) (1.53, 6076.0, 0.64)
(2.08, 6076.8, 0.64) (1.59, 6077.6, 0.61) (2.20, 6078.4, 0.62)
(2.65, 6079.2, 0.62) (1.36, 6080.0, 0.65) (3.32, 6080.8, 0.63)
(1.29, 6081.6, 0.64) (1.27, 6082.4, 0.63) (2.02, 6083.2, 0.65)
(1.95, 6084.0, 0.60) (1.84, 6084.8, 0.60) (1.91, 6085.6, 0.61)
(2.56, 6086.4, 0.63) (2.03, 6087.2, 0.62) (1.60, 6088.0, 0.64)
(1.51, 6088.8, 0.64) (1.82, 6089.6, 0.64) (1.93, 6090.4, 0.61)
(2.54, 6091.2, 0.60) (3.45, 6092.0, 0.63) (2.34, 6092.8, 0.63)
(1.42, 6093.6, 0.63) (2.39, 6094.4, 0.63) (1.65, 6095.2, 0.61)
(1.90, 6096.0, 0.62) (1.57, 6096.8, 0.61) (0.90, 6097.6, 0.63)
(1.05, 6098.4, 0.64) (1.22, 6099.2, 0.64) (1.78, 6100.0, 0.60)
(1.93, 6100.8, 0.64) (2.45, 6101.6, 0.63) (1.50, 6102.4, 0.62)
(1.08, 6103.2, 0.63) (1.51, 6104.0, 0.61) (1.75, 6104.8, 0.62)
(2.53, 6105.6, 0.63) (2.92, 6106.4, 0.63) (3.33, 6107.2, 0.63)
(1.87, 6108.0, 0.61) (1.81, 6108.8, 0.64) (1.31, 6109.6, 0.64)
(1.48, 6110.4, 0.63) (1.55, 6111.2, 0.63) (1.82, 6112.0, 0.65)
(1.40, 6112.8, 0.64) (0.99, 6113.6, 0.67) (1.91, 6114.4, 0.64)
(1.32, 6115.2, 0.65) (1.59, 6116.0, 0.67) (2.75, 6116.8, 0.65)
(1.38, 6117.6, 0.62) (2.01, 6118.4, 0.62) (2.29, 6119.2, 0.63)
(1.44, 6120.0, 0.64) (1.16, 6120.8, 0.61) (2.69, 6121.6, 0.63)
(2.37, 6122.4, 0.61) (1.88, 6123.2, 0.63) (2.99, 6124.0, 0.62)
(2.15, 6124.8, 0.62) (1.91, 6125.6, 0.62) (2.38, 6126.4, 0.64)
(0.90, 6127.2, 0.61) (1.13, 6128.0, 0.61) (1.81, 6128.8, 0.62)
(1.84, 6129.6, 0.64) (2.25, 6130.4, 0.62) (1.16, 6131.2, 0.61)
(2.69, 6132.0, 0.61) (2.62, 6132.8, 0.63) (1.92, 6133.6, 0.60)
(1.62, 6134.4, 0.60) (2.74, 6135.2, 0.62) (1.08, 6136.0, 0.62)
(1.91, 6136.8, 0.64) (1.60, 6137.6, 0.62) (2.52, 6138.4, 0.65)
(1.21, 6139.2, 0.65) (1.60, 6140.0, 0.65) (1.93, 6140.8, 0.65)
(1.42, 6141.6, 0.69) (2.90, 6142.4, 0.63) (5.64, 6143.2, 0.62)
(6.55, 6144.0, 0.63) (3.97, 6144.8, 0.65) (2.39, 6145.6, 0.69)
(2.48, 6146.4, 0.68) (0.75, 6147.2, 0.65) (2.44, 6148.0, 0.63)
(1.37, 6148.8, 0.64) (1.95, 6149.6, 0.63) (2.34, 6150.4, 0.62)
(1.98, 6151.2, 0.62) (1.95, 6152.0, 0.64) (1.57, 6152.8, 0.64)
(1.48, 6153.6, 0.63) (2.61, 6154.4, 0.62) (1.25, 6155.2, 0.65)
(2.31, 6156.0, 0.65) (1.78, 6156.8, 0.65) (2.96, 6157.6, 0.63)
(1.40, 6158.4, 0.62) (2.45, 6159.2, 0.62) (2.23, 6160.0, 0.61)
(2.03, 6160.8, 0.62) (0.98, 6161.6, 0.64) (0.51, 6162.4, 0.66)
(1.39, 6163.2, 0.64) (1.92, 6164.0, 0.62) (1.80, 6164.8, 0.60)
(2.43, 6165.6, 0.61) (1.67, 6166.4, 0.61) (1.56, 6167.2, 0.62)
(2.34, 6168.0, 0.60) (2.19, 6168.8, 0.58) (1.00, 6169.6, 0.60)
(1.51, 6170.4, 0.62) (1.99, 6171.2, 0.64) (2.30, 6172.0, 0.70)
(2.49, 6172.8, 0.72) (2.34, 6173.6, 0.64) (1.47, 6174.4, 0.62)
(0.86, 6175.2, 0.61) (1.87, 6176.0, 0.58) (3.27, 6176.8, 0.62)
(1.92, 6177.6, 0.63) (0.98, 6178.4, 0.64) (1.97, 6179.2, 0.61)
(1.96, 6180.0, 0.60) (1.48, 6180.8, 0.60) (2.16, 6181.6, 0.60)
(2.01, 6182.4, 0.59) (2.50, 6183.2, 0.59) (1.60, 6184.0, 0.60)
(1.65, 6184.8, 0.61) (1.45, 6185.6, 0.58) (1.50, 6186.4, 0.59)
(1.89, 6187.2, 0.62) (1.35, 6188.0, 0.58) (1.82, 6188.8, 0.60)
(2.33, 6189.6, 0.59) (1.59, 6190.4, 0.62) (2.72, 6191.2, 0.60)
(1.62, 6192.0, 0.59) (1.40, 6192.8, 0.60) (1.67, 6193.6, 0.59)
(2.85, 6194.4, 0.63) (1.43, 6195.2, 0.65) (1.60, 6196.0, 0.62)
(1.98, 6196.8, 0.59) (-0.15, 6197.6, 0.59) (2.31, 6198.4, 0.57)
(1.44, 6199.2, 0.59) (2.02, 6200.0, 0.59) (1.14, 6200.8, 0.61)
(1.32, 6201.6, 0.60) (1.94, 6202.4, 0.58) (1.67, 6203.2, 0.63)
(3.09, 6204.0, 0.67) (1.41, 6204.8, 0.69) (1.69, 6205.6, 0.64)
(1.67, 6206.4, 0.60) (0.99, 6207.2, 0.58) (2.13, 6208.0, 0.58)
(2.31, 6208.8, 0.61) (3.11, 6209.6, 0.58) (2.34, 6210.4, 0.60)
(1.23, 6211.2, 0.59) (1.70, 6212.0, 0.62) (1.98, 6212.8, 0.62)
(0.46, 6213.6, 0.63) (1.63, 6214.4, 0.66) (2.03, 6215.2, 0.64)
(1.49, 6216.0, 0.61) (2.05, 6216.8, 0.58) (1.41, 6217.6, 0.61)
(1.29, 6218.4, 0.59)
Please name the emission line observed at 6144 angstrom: H-beta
